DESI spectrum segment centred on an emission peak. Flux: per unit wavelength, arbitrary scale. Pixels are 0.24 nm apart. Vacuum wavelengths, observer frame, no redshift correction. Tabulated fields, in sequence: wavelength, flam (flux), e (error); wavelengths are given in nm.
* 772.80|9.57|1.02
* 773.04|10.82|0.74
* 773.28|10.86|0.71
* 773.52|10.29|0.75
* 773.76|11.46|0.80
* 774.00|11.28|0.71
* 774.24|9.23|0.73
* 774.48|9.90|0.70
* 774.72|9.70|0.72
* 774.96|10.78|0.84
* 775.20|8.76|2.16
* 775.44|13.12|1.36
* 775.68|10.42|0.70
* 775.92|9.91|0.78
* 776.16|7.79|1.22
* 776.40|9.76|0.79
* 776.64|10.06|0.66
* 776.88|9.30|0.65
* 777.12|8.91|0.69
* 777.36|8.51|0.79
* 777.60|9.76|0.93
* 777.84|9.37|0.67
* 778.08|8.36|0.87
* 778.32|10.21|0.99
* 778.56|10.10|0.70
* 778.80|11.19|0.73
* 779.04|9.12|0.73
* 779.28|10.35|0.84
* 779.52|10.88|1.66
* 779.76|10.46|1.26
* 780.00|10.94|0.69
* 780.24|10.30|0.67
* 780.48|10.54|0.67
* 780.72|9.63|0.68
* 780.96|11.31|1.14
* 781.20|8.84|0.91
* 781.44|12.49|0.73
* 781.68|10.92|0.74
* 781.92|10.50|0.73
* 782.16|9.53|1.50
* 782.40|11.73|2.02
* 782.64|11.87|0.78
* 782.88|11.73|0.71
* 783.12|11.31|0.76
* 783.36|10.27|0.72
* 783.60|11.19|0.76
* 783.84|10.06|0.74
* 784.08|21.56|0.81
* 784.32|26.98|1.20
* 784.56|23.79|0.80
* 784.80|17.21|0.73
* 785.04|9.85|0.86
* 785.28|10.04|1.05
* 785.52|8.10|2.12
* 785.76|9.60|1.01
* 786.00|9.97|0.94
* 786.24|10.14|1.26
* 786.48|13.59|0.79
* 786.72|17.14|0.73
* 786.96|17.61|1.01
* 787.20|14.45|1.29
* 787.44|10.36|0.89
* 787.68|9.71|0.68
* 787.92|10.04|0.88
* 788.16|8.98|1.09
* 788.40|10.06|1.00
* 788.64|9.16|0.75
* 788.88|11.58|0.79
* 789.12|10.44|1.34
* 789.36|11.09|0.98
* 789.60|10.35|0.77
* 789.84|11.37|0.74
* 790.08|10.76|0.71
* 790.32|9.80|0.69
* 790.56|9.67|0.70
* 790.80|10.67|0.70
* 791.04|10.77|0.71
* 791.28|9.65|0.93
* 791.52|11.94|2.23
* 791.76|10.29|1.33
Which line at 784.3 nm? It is Halpha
